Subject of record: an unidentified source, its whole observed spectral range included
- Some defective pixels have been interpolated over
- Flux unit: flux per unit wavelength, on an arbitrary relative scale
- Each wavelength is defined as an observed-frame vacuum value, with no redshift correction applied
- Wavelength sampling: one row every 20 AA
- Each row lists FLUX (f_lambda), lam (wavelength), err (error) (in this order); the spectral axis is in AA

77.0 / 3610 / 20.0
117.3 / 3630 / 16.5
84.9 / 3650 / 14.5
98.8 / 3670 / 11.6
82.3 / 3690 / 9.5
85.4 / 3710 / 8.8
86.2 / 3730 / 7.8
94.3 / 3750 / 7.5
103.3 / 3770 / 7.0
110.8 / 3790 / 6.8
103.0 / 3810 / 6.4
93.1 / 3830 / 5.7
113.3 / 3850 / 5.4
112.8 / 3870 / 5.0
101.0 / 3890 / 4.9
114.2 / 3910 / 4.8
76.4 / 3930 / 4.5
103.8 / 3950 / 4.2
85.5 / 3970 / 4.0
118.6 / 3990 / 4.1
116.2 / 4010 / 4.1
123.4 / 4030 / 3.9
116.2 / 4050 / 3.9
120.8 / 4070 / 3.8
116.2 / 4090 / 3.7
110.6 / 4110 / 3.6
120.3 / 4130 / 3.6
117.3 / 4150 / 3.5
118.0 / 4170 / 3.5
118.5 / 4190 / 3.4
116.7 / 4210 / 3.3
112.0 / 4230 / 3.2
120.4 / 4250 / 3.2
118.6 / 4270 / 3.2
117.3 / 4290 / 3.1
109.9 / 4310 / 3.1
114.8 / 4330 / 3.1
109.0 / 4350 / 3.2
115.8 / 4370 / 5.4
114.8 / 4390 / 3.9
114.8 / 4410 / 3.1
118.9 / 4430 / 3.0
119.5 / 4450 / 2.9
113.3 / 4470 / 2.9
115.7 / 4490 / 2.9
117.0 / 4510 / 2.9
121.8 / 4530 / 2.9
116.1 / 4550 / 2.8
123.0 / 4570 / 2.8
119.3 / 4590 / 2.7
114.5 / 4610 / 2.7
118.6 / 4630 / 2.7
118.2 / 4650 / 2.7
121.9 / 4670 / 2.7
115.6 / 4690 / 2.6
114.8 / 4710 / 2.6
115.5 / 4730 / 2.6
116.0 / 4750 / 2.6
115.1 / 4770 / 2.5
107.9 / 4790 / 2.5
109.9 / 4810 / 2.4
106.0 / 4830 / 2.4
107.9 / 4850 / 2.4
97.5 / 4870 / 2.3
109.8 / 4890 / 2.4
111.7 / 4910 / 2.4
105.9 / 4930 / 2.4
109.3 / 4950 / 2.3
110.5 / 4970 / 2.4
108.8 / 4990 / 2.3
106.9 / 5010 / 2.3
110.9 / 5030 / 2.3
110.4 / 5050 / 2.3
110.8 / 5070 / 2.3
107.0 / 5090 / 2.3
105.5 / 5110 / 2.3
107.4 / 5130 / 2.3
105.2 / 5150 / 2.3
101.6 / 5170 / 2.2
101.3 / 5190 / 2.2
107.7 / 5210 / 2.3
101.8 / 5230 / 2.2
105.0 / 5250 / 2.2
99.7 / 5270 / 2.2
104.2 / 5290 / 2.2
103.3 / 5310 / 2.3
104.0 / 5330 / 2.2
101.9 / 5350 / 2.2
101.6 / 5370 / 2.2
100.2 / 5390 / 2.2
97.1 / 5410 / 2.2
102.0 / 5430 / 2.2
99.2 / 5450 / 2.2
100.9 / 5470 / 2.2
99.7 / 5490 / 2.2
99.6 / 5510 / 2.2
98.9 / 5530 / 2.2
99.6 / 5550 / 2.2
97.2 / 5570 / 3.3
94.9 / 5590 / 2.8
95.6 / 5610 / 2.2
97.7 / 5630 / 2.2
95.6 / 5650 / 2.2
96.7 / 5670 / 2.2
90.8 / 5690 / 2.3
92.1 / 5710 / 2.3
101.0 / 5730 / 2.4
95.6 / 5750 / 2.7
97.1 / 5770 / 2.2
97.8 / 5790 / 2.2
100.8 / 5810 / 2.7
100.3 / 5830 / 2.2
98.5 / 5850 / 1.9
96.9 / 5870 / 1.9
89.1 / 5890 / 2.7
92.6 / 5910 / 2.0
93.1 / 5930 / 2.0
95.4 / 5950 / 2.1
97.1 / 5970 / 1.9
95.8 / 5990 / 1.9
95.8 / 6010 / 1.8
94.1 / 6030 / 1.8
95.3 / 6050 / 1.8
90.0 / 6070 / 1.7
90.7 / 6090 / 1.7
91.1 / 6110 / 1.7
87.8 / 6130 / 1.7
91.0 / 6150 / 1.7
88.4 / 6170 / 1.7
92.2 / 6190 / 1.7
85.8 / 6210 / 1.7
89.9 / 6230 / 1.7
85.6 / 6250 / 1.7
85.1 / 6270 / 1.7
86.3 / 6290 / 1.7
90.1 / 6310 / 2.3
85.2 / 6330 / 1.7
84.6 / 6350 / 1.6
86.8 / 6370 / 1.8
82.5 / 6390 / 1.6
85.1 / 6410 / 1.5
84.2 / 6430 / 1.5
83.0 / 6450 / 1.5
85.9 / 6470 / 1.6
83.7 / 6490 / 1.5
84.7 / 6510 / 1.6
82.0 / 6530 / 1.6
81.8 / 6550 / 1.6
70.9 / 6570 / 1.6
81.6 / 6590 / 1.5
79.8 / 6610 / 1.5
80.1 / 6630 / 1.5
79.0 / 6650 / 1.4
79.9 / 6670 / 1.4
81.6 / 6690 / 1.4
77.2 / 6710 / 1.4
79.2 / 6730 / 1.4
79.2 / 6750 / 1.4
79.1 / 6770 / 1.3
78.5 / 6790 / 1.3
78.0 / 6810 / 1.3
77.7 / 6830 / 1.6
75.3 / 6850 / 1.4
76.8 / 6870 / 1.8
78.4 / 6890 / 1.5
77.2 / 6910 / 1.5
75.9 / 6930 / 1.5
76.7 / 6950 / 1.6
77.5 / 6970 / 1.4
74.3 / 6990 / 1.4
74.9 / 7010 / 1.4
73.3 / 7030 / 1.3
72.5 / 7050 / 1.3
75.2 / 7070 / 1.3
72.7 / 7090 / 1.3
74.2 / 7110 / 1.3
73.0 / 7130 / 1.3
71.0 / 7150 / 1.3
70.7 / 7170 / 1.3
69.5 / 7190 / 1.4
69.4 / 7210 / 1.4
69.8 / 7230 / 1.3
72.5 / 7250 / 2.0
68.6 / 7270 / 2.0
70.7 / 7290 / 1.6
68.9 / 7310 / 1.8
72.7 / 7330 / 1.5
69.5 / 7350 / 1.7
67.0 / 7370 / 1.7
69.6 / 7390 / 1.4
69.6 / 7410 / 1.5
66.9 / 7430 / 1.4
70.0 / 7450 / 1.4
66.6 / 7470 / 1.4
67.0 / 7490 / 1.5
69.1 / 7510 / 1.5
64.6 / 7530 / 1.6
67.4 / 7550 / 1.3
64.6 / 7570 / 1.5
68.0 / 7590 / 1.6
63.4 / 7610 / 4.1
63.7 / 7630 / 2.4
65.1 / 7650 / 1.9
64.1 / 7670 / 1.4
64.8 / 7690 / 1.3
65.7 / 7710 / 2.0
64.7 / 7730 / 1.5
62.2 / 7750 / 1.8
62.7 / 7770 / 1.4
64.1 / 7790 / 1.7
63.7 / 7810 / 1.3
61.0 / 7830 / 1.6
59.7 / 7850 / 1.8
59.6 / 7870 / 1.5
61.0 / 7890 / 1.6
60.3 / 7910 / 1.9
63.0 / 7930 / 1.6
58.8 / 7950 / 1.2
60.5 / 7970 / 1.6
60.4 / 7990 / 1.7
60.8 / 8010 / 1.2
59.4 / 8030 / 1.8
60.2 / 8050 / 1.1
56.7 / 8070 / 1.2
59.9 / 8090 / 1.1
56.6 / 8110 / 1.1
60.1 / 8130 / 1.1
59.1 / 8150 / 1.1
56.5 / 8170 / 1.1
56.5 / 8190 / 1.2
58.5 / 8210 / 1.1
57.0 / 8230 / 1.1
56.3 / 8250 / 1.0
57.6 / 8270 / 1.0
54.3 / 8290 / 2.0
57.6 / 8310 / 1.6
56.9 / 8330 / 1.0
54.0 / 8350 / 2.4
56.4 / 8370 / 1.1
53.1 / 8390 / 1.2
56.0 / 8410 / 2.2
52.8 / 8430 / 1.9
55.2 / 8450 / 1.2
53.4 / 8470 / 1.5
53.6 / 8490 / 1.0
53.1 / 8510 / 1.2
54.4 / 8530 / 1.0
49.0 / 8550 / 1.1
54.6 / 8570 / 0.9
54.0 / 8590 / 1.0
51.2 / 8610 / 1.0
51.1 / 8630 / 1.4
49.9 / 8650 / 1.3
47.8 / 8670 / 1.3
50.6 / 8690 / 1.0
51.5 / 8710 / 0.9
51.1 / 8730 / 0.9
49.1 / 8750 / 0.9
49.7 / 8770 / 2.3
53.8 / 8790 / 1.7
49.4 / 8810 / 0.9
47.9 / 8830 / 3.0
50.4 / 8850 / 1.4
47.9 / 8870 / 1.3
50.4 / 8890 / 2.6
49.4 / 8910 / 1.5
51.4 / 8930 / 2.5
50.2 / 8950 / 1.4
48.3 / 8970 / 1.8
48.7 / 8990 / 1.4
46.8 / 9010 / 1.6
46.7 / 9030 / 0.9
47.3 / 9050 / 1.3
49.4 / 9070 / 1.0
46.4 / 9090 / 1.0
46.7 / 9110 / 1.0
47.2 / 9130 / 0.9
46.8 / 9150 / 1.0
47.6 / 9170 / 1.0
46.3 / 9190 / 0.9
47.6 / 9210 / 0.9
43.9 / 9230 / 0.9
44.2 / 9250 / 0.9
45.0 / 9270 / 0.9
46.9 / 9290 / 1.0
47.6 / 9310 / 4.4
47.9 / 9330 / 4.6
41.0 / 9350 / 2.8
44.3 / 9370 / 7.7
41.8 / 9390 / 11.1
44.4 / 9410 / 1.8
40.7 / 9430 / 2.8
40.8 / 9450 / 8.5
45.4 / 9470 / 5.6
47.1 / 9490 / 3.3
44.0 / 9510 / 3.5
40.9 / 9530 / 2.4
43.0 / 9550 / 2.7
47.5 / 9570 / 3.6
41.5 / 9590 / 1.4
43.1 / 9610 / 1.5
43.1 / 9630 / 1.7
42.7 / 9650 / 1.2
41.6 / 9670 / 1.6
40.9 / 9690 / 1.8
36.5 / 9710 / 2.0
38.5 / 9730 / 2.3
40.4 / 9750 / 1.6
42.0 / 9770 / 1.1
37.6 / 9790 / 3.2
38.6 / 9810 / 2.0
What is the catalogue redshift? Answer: 0.000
